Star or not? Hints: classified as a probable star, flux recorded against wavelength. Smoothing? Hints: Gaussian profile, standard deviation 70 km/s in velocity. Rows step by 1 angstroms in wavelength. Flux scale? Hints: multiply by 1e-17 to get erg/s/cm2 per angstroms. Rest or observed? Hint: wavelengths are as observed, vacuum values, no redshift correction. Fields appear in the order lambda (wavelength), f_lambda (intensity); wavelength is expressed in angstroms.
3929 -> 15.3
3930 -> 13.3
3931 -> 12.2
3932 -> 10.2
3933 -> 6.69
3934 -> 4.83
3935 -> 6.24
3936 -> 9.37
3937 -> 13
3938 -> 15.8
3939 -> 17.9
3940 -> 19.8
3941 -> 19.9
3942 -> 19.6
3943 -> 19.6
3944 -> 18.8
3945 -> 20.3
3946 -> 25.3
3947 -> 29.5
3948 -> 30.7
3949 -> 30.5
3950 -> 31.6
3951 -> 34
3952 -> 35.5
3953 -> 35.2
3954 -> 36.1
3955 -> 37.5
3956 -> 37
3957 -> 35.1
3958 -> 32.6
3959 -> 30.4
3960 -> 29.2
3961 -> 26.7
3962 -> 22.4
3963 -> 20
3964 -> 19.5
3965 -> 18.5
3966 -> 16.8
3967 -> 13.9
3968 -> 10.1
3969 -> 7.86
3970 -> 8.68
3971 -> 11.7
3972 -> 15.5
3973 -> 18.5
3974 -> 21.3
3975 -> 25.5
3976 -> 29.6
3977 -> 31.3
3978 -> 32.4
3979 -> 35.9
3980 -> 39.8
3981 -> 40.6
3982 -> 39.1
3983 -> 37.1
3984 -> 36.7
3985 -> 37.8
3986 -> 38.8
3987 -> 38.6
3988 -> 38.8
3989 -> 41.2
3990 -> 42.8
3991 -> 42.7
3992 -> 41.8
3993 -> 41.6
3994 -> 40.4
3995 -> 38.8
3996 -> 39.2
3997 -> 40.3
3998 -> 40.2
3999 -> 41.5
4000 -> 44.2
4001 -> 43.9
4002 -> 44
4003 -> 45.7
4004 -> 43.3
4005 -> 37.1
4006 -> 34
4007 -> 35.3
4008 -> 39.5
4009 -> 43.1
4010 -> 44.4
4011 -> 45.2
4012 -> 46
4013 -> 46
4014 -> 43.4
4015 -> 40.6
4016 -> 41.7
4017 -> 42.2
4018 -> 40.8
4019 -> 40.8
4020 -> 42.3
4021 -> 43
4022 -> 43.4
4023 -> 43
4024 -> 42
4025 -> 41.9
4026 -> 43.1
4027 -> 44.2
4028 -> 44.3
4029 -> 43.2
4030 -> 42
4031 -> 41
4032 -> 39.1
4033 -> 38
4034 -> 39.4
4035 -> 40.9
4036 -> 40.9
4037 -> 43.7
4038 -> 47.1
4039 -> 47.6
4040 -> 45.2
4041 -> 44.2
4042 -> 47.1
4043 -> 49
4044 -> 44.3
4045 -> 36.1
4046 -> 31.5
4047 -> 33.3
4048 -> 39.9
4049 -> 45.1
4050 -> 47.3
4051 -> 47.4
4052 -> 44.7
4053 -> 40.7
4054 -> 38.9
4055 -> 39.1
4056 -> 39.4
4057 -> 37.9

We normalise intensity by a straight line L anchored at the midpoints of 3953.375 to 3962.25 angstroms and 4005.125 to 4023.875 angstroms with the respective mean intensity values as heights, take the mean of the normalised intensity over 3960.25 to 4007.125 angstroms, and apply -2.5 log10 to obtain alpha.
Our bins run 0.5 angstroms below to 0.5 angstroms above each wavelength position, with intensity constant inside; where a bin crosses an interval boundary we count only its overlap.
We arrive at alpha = 0.16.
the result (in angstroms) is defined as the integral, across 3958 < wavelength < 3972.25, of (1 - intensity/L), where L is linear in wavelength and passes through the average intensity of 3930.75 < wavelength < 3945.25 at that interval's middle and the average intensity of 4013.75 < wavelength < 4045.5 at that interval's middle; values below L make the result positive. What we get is 2.3 angstroms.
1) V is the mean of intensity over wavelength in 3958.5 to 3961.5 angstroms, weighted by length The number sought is 28.8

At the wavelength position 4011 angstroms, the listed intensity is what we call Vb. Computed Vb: 45.2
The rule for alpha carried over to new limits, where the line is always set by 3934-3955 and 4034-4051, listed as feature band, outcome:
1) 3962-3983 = 0.25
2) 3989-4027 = -0.17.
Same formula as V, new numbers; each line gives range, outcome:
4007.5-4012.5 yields 43.6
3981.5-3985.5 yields 37.7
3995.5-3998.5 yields 39.9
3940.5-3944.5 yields 19.5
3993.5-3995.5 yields 39.6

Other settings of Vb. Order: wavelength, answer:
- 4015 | 40.6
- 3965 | 18.5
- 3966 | 16.8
